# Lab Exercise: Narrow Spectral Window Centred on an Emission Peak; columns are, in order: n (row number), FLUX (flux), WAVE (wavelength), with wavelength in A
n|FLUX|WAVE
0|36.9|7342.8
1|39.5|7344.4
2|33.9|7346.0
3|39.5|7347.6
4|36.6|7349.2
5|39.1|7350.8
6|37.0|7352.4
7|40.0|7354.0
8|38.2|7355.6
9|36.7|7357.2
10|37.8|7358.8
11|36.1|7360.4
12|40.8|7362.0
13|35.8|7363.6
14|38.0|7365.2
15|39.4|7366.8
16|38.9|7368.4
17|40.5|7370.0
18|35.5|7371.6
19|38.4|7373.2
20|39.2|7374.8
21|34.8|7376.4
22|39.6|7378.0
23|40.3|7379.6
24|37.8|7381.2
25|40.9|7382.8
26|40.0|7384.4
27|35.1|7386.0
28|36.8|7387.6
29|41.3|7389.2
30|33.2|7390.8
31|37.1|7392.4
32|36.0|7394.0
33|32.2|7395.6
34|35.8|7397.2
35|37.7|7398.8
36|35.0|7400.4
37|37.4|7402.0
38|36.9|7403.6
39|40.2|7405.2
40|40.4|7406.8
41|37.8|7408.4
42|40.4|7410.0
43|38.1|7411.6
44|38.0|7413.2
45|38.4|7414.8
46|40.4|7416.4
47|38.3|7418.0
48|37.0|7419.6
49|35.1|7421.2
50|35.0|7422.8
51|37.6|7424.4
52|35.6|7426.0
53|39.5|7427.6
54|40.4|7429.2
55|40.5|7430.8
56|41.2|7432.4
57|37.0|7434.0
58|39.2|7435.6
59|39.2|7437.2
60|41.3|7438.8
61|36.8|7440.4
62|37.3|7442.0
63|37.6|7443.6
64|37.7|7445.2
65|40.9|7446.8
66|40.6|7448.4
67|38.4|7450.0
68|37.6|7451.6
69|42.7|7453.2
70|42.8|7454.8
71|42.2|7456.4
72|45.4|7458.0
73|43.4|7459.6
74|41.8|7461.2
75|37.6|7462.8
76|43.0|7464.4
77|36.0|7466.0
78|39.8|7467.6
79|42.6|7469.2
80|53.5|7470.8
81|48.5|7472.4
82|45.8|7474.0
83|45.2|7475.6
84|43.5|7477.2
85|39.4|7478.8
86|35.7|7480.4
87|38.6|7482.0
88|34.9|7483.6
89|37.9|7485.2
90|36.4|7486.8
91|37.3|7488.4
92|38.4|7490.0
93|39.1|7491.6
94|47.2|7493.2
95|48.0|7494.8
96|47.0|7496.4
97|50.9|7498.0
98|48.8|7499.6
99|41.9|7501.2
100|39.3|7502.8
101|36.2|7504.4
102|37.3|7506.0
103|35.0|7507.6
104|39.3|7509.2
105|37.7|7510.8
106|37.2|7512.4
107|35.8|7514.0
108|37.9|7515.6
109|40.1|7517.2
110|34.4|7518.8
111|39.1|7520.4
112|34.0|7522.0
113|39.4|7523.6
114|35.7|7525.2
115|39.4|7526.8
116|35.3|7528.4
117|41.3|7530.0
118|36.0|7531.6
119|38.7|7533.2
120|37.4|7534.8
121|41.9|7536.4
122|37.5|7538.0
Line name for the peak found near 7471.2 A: H-alpha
